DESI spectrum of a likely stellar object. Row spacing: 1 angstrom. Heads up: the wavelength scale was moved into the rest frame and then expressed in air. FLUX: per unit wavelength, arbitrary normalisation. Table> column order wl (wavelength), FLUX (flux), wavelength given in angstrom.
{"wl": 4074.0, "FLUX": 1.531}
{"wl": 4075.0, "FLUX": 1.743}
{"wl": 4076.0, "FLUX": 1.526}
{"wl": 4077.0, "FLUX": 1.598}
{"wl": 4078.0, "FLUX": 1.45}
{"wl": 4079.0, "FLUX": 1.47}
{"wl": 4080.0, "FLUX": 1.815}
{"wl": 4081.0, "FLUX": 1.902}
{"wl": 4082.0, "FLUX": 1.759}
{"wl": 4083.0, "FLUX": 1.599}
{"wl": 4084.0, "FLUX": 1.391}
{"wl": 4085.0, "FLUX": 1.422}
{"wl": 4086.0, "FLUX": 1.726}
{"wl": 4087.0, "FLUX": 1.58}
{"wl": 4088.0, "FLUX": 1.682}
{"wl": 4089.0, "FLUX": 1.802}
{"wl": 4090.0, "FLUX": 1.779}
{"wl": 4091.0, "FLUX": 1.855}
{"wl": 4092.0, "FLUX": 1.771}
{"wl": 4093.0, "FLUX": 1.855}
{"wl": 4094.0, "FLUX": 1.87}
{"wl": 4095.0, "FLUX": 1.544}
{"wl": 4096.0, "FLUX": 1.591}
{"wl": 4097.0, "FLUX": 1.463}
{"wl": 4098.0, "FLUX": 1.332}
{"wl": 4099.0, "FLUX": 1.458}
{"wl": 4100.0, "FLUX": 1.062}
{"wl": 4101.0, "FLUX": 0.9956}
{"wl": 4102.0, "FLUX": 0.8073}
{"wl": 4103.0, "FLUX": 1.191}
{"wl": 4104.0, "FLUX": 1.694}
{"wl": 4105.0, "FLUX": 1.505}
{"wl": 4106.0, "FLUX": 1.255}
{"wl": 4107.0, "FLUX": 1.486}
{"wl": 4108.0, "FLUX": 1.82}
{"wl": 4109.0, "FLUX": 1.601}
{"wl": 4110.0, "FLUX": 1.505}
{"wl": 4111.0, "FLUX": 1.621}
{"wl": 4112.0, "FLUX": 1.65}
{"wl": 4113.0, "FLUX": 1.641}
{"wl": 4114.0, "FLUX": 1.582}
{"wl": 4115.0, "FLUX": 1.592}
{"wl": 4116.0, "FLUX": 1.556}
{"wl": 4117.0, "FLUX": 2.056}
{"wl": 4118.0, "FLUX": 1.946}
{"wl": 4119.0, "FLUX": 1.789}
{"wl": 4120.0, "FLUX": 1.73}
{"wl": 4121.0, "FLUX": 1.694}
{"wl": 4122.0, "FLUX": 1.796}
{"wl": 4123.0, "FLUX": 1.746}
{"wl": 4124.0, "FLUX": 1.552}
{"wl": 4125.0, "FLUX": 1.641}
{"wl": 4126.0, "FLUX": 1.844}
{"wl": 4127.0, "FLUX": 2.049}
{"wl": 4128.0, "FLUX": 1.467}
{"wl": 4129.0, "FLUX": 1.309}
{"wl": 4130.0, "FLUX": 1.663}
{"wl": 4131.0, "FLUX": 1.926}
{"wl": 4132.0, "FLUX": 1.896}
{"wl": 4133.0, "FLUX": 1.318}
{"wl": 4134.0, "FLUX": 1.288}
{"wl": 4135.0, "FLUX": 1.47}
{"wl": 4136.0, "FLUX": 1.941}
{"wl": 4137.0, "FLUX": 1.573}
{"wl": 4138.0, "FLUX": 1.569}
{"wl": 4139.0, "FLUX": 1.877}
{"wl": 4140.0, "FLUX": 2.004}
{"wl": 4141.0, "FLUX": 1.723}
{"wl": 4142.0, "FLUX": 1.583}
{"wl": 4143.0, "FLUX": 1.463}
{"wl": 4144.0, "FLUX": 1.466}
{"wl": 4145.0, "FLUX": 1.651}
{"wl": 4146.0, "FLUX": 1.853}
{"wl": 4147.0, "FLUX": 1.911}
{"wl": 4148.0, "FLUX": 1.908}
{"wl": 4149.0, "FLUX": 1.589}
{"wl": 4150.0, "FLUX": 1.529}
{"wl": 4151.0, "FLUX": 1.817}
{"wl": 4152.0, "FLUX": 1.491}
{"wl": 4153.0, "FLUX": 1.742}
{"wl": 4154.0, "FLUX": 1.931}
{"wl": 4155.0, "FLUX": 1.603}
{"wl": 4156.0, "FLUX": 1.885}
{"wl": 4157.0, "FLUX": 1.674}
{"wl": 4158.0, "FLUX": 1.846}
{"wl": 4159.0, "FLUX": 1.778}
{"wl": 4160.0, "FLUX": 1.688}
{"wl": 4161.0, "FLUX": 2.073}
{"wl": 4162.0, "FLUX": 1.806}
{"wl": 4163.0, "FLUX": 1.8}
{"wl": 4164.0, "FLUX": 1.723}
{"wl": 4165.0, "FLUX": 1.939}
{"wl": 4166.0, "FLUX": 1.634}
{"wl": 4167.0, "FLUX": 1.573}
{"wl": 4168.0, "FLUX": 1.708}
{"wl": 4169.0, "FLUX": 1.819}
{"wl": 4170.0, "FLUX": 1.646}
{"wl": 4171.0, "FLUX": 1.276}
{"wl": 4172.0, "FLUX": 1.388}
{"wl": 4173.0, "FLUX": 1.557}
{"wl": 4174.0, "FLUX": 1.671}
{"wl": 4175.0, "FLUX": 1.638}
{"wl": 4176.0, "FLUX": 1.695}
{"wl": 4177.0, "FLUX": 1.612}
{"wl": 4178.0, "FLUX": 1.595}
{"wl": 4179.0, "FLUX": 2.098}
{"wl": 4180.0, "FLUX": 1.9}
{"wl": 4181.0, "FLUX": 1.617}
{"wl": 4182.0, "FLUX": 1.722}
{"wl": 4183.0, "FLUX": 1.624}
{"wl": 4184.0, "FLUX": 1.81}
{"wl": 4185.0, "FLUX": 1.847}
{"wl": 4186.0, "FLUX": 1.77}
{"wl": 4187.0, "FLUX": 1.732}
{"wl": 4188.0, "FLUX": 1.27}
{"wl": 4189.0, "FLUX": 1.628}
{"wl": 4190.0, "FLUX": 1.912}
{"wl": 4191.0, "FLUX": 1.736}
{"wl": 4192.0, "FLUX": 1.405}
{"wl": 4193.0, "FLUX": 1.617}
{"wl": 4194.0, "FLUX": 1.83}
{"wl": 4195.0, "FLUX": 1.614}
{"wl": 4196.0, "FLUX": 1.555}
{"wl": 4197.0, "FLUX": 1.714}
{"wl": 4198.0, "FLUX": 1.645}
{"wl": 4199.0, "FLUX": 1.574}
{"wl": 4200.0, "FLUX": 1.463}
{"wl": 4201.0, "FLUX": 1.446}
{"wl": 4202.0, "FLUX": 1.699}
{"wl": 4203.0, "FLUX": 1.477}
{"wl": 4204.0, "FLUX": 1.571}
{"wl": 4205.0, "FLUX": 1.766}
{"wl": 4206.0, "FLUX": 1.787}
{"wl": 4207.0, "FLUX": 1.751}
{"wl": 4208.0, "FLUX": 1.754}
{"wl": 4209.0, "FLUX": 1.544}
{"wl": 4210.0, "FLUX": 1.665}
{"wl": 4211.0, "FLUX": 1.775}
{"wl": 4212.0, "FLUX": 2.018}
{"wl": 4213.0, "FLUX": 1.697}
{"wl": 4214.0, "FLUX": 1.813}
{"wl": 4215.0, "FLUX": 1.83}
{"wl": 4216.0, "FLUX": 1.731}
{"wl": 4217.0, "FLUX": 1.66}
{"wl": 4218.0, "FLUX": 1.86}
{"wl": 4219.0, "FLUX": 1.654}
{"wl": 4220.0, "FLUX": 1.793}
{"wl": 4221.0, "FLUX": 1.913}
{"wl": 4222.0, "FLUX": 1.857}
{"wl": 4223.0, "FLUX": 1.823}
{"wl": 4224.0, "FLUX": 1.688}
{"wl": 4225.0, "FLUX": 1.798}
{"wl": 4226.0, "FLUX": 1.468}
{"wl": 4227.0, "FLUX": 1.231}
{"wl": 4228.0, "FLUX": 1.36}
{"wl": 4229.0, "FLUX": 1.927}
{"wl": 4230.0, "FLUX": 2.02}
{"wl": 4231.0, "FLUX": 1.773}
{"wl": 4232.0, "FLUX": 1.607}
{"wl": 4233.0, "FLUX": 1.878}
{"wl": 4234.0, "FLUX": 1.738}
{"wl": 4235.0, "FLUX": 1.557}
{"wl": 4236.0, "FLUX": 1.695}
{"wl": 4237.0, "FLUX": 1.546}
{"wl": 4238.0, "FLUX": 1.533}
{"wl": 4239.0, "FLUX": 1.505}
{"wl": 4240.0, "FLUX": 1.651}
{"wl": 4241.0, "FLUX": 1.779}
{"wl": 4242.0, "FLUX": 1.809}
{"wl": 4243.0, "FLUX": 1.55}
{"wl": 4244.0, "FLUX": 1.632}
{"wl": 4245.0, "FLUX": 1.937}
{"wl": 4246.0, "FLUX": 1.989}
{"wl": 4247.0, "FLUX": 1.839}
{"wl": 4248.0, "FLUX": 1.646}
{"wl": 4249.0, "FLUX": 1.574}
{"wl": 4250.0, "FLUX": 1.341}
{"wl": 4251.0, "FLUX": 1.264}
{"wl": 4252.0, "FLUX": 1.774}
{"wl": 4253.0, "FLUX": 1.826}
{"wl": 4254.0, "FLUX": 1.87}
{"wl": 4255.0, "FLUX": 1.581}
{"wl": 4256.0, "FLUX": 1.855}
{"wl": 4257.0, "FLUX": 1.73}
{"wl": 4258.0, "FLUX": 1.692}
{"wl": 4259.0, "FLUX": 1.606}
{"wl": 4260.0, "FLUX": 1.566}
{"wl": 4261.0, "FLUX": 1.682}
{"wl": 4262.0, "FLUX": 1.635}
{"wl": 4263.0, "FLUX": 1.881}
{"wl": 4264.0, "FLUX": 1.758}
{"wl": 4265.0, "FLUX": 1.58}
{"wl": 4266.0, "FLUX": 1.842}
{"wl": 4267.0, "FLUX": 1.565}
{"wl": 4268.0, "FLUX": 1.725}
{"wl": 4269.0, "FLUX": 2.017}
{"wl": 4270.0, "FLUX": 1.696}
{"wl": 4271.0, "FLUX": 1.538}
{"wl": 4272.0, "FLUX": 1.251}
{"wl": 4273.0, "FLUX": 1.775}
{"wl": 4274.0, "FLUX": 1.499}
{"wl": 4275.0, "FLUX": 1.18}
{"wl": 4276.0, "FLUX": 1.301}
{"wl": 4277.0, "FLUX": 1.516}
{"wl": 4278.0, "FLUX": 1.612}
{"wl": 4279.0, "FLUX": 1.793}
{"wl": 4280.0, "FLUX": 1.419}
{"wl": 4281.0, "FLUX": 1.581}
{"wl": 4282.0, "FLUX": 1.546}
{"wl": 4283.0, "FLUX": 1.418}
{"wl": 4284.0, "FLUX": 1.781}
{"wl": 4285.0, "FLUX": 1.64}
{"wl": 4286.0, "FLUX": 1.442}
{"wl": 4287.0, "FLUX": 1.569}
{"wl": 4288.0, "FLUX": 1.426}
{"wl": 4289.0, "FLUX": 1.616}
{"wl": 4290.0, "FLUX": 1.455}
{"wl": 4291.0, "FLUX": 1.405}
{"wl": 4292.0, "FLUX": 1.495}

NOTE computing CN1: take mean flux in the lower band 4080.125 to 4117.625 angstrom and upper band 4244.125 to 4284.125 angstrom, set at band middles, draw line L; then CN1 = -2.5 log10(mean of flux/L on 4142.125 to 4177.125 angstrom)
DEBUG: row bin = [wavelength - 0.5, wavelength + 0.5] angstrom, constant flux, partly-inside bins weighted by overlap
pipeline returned -0.07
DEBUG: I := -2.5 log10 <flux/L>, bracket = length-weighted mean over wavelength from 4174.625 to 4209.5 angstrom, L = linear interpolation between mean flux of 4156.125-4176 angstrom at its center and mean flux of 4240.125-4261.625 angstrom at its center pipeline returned 0.02 mag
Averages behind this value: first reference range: 1.7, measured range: 1.67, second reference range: 1.69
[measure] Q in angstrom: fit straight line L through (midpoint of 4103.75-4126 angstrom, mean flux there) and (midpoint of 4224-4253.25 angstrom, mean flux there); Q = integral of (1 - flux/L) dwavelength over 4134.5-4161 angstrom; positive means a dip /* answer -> -0.9 angstrom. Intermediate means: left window 1.66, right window 1.66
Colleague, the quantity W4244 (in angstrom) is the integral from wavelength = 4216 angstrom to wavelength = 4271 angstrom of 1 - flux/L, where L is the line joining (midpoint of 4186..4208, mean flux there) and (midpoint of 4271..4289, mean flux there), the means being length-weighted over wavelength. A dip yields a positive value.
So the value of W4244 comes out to -4.5 angstrom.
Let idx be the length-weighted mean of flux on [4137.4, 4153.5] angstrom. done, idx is 1.7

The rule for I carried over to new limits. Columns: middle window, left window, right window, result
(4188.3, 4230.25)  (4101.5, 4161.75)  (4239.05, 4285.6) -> -0.02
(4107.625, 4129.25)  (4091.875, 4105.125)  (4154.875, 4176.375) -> -0.13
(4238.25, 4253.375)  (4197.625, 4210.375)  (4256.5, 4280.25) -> -0.03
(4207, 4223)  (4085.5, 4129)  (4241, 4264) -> -0.06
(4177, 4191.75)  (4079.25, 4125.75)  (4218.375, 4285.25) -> -0.06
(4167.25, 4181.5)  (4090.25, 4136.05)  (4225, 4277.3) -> -0.02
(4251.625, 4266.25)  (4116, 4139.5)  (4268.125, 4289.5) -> -0.10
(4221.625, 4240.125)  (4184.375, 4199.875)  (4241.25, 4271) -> 0.01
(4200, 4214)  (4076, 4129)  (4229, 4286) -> -0.03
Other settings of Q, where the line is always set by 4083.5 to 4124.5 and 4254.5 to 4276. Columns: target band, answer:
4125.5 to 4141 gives -0.8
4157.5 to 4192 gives -2.0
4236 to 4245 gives -0.1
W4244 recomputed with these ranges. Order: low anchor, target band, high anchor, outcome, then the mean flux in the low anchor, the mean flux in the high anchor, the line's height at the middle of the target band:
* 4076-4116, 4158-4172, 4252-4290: -1.22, 1.56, 1.62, 1.58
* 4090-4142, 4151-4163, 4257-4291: -1.27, 1.61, 1.59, 1.61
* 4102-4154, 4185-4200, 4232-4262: 0.19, 1.65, 1.68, 1.67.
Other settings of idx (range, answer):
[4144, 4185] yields 1.72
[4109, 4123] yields 1.7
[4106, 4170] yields 1.7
